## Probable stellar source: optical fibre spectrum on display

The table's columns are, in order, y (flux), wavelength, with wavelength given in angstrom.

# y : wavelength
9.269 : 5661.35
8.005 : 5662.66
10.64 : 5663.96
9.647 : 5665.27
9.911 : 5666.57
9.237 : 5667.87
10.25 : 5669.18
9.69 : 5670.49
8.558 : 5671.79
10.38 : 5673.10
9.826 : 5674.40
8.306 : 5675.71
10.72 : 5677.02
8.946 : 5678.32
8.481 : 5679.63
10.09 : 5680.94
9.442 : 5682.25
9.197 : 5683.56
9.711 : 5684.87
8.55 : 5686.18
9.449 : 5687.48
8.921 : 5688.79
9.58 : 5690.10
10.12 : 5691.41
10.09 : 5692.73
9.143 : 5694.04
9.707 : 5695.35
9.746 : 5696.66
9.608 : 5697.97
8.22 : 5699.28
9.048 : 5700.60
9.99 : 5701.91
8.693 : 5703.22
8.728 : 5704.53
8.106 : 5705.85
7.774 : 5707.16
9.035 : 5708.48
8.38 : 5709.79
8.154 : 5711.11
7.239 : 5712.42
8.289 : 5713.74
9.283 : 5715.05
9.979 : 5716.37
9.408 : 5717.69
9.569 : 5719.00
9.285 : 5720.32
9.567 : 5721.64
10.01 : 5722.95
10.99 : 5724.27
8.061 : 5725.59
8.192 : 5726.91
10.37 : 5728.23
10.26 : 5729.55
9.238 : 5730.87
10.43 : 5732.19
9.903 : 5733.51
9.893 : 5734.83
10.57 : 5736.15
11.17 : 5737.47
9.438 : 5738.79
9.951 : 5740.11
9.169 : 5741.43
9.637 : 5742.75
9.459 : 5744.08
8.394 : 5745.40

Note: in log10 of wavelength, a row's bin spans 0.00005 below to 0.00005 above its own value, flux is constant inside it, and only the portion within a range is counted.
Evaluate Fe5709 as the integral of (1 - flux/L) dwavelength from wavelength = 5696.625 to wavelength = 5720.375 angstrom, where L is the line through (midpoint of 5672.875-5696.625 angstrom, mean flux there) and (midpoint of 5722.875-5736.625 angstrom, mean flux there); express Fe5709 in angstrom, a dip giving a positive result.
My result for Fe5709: 2.0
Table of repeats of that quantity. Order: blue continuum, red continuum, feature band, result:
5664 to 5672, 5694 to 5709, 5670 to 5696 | -0.2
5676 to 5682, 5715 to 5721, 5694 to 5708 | 0.8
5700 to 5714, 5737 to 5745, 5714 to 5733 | -1.0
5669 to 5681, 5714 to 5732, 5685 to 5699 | 0.0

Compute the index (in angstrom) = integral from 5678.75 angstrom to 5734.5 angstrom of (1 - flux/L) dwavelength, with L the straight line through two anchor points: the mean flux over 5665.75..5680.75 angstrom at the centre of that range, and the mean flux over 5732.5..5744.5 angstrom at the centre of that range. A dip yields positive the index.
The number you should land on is 2.8 angstrom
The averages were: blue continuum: 9.51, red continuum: 9.94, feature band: 9.24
